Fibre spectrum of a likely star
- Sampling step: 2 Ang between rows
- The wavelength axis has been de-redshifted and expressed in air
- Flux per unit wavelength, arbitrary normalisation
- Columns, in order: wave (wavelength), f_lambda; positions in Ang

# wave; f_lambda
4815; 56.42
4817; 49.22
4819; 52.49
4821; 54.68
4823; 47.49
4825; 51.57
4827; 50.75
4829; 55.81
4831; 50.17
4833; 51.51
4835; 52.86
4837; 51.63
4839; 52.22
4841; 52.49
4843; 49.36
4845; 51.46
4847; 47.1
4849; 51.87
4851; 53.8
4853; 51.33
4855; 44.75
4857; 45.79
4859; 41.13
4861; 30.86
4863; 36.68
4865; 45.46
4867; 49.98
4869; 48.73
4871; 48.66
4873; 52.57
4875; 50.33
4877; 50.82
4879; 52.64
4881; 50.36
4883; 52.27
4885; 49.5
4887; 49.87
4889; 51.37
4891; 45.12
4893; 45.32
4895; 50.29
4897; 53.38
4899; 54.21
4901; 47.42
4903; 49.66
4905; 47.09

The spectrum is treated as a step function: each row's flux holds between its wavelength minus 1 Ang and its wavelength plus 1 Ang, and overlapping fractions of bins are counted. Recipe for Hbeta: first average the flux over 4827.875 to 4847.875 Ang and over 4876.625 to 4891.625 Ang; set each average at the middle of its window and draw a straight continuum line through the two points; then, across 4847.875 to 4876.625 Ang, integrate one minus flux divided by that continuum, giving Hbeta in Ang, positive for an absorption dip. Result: 2.4 Ang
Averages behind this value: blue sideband 51.5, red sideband 50.3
